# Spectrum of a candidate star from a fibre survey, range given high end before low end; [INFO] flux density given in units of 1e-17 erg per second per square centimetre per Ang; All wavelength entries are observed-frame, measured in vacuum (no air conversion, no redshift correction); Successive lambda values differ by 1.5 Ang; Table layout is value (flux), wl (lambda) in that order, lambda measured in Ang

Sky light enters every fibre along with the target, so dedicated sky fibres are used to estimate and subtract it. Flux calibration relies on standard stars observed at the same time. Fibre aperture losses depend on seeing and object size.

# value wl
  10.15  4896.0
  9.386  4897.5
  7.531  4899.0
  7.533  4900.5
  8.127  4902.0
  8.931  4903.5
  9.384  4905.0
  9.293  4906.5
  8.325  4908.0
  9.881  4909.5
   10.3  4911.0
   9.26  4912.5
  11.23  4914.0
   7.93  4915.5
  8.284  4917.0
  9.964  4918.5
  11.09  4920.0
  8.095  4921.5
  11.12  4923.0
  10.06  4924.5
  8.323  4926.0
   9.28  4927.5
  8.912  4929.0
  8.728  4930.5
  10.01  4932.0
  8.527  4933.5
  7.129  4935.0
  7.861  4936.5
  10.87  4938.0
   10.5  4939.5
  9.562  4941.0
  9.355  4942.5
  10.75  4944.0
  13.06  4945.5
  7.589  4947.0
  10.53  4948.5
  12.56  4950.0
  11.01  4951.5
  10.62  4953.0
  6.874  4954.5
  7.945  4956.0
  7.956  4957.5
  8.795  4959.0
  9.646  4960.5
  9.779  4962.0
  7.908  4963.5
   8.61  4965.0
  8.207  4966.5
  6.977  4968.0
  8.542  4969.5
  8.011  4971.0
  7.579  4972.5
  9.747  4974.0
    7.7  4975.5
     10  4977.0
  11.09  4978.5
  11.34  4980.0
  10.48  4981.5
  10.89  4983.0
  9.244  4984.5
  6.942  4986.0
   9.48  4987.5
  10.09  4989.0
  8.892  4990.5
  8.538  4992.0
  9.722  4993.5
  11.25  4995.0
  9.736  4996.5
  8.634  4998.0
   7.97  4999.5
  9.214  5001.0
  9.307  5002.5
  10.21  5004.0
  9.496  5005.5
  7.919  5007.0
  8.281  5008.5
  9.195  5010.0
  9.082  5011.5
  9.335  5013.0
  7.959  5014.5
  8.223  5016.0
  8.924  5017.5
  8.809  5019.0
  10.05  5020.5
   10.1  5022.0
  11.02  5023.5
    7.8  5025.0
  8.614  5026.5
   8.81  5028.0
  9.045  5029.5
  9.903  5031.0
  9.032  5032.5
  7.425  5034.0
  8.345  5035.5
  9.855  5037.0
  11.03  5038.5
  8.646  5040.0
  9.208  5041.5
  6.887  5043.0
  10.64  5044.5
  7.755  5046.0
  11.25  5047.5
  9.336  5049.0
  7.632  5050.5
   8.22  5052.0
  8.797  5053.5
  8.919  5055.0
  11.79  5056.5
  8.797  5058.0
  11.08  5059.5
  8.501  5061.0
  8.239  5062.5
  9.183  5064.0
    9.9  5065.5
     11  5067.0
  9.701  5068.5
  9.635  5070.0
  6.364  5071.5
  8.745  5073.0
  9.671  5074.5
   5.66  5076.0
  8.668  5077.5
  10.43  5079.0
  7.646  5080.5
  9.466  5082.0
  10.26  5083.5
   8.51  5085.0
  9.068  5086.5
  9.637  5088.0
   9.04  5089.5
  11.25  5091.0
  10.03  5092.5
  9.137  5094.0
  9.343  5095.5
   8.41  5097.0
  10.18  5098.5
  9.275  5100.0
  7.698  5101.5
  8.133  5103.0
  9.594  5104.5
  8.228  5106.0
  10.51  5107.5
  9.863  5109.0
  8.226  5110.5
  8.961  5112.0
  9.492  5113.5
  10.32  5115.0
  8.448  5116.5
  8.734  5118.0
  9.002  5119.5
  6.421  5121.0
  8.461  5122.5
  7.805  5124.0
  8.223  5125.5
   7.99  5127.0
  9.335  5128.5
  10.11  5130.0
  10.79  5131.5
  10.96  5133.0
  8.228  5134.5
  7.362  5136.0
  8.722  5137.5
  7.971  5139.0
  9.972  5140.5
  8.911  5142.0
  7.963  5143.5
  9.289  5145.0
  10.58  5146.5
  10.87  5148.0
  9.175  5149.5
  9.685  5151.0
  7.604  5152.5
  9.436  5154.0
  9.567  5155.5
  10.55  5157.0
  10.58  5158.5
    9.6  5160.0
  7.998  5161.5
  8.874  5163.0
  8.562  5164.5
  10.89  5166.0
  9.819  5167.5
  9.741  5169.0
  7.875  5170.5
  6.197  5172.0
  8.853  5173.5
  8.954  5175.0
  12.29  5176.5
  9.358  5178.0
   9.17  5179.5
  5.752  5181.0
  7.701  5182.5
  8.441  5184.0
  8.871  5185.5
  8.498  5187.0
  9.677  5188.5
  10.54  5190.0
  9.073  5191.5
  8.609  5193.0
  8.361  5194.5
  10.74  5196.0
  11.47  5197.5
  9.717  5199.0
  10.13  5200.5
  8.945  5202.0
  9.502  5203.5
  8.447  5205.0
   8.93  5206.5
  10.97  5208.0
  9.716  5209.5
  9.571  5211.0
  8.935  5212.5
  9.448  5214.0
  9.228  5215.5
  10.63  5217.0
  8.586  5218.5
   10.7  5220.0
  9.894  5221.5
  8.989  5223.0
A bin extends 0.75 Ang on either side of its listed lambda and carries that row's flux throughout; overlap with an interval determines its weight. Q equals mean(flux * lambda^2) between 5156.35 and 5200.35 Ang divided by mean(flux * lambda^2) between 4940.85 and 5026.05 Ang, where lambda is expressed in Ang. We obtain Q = 1.07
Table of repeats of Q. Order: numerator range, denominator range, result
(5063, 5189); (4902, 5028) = 1.04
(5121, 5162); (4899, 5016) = 1.06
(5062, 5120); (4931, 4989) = 1.03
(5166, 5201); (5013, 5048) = 1.07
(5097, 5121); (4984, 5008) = 1.03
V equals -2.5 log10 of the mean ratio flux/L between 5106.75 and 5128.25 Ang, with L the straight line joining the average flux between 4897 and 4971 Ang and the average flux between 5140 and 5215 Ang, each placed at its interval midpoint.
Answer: 0.06 mag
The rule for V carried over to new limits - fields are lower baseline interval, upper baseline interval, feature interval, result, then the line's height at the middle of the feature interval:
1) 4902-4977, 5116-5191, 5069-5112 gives 0.01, 9.08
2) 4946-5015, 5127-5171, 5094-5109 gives 0.02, 9.28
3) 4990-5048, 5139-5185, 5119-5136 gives 0.04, 9.12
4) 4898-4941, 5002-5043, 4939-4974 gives -0.01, 9.13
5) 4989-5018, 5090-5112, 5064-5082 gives 0.04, 9.21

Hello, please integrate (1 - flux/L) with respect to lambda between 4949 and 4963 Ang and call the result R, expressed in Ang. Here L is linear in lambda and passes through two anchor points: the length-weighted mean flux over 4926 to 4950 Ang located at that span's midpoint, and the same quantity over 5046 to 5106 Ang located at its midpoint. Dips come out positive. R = 0.1 Ang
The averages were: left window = 9.57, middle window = 9.46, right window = 9.15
